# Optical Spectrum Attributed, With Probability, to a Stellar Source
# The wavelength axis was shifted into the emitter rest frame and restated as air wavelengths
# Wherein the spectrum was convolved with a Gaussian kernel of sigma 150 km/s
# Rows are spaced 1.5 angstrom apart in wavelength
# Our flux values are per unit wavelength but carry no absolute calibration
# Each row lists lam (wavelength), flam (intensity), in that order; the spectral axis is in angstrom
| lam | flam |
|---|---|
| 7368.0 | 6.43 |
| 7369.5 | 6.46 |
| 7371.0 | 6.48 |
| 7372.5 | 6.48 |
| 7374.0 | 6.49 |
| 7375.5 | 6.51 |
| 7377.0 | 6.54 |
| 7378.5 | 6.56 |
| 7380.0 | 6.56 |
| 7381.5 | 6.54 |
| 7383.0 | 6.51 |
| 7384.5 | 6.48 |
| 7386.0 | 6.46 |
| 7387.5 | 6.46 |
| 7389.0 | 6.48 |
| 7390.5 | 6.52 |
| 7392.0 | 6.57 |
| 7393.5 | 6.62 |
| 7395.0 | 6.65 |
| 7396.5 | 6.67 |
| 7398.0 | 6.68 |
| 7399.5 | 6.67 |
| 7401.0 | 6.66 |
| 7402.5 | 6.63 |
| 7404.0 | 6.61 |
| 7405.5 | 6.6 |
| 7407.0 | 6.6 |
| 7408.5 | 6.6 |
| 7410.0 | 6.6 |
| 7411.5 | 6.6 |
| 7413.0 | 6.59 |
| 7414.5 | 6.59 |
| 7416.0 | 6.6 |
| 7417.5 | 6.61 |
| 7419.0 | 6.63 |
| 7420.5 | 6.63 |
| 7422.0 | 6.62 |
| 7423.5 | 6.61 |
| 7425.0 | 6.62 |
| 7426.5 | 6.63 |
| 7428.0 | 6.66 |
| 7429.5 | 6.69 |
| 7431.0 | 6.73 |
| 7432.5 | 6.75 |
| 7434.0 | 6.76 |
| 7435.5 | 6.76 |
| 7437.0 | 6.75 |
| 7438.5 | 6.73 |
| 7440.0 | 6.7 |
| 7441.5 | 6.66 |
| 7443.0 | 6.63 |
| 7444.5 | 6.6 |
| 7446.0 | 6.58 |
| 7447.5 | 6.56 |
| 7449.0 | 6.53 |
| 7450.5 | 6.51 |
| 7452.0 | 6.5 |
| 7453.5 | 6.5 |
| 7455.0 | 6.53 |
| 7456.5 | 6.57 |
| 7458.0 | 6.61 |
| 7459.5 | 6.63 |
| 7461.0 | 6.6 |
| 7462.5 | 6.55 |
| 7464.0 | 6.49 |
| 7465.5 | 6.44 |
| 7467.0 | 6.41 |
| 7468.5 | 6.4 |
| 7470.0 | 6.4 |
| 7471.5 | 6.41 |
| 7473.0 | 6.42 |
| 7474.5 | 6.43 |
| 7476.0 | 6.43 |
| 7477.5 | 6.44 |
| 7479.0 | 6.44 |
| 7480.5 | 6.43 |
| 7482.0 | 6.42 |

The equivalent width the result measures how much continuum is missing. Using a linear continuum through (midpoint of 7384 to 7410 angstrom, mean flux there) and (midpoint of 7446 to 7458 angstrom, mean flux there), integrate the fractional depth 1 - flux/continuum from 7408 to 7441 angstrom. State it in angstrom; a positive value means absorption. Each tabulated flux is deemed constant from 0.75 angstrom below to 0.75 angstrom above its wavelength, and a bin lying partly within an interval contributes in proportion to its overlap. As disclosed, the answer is -0.5 angstrom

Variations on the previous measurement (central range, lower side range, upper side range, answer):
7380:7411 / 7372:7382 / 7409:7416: -0.08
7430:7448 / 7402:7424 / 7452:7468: -0.33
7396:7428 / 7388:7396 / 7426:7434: 0.07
